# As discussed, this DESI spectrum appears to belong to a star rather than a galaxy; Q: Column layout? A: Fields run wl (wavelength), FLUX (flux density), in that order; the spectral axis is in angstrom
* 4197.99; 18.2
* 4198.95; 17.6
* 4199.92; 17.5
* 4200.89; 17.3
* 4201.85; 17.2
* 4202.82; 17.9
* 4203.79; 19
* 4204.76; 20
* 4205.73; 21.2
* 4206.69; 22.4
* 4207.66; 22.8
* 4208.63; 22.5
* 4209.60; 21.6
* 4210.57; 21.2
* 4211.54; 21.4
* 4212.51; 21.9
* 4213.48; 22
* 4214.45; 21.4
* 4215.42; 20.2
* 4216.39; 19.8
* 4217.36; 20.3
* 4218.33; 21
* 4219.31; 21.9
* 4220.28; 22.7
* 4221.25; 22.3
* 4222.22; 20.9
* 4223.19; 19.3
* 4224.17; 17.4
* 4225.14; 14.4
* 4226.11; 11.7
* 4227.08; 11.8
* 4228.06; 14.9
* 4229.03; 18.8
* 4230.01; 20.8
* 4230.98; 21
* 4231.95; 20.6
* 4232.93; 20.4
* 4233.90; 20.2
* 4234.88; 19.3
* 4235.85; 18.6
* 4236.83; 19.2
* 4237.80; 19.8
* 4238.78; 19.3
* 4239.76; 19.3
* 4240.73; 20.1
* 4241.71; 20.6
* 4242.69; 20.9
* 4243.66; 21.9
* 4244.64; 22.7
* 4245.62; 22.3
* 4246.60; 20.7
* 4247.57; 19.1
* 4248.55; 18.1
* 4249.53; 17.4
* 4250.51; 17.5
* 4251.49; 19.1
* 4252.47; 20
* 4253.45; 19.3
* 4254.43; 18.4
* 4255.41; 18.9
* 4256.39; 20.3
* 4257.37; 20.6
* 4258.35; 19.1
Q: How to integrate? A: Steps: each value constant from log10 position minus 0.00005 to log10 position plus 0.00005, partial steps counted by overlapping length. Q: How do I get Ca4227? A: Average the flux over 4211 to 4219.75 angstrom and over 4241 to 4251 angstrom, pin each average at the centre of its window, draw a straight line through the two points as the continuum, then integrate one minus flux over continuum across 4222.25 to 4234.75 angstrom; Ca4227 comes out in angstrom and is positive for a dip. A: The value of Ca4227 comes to 1.7 angstrom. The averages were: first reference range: 21.1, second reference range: 20.1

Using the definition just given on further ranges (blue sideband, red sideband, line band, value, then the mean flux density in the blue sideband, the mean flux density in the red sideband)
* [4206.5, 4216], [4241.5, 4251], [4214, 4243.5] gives 2.2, 21.7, 20.1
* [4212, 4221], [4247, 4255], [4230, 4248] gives -0.7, 21.3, 18.6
